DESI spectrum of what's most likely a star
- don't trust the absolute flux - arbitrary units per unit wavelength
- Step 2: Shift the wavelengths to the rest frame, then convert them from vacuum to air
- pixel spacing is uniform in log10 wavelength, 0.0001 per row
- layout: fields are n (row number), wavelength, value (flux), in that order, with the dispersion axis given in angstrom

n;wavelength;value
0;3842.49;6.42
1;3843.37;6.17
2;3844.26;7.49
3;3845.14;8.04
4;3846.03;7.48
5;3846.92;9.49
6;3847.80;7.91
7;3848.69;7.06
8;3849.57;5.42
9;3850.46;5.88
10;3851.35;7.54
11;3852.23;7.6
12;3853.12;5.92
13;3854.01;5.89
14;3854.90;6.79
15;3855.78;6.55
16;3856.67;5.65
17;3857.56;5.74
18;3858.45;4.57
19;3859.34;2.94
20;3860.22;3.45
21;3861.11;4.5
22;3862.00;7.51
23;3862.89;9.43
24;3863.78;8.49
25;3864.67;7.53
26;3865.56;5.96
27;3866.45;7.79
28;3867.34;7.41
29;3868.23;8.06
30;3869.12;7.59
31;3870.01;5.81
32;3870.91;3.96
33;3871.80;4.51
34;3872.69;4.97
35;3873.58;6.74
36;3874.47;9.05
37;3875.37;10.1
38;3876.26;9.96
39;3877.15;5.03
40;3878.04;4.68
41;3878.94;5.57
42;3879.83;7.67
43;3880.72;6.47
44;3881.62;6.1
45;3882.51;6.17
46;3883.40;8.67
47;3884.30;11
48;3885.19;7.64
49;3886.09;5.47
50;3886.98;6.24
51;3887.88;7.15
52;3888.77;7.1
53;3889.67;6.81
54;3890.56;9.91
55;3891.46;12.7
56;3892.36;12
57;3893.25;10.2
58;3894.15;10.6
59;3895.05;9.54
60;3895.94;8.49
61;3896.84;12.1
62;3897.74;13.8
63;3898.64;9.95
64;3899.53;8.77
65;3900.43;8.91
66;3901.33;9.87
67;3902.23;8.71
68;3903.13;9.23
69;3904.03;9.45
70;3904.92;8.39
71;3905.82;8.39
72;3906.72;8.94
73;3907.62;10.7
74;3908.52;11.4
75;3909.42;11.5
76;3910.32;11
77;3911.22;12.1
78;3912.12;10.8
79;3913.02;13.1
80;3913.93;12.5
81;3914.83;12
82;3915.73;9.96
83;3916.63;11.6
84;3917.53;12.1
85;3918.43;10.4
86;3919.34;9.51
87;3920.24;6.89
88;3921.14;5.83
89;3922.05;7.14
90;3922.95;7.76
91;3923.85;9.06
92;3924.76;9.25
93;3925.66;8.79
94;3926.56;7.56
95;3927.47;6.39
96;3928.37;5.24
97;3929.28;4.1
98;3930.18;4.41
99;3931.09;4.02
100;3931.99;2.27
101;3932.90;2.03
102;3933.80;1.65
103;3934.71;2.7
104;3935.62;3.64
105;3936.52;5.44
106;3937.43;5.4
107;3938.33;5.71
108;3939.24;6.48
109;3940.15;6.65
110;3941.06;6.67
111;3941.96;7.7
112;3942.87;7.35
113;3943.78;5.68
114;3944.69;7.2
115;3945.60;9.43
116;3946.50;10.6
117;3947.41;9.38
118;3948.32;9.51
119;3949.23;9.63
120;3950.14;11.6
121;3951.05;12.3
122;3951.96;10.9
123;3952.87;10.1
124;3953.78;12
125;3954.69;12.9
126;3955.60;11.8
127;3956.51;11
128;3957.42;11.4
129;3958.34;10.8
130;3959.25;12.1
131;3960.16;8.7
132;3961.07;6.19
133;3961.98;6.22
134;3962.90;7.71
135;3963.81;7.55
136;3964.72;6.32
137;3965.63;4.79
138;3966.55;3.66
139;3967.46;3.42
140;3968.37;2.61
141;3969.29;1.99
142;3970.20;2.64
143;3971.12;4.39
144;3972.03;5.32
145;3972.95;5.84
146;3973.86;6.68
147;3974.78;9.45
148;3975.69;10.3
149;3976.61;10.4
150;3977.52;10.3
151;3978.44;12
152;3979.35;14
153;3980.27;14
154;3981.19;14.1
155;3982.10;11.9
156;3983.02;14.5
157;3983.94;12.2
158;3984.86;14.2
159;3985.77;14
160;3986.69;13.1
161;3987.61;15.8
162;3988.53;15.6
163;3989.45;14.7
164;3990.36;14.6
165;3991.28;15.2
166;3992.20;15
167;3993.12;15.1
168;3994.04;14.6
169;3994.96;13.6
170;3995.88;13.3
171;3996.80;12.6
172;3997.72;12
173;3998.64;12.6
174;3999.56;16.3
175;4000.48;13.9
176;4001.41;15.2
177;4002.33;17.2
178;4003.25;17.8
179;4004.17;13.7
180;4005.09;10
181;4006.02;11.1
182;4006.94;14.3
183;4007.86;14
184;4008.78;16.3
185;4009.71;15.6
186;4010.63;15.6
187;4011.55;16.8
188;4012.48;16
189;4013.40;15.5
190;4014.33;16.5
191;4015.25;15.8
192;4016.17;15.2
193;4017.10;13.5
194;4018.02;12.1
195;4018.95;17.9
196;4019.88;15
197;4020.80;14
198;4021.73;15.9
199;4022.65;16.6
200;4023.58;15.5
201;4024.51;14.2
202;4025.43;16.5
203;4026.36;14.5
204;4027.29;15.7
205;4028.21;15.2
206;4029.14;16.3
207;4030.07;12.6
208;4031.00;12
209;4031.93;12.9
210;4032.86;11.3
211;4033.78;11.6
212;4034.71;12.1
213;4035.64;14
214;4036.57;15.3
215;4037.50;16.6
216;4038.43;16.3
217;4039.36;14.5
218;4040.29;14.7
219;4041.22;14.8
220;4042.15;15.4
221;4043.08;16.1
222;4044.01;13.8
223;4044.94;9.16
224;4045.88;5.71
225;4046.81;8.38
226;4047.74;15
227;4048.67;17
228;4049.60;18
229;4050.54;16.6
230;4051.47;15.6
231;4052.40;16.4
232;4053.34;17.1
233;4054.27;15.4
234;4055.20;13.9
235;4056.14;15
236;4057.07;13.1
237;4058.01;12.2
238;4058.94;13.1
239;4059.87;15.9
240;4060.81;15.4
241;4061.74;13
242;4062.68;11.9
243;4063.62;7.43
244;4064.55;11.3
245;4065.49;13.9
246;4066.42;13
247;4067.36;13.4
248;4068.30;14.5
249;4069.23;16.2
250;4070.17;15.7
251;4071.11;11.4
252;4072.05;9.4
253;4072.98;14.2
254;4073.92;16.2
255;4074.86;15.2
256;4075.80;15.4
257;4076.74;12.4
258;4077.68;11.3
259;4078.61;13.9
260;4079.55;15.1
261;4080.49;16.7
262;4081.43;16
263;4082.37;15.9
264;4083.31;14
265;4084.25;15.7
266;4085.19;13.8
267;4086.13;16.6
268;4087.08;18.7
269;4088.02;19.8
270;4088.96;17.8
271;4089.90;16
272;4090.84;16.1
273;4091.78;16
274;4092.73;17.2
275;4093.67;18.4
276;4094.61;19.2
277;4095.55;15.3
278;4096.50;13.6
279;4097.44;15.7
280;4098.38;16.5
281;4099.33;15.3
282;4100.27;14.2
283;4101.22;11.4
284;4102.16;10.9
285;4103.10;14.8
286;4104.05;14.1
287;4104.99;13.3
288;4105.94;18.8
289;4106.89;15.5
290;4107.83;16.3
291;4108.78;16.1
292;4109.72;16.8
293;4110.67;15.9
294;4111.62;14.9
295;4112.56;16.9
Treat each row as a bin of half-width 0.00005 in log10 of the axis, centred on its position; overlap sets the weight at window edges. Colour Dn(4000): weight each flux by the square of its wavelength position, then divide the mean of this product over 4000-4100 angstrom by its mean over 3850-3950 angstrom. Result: 2.04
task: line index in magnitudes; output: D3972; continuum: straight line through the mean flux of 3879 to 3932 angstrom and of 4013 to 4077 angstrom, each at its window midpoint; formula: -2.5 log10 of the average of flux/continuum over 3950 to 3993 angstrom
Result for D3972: 0.13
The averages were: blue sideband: 8.91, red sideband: 14.2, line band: 10.2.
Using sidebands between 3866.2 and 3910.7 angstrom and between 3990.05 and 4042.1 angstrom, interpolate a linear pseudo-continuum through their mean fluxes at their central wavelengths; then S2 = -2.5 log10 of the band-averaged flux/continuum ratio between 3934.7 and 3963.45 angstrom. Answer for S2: 0.30 mag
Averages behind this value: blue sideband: 8.45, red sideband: 14.6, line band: 8.68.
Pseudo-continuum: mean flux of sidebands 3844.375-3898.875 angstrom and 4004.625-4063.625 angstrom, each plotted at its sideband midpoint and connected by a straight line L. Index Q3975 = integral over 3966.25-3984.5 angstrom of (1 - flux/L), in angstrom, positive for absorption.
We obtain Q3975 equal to 5.18 angstrom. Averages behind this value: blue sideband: 7.44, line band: 8.56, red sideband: 14.3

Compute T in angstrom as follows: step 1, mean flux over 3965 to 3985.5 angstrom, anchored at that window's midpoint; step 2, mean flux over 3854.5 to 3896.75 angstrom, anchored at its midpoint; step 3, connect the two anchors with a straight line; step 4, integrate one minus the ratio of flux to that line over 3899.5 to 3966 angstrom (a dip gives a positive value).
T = -3.5 angstrom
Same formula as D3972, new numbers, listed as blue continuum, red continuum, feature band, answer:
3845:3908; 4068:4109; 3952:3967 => 0.177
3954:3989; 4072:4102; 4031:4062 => -0.057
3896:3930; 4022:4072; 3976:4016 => -0.157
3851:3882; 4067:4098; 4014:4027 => -0.186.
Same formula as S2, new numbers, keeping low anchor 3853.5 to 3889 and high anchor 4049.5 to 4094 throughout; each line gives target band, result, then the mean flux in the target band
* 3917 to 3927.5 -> 0.03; 8.49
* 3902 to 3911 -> -0.22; 9.86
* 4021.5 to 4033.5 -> -0.12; 14.5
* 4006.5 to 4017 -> -0.25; 15.5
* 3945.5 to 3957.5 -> -0.11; 10.9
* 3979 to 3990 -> -0.24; 14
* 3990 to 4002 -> -0.21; 14.2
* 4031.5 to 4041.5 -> -0.05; 14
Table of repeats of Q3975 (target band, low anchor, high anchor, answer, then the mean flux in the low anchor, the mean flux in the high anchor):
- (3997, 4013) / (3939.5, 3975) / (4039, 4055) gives -4.6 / 7.93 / 14.3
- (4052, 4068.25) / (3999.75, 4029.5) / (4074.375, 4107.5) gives 1.8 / 15.1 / 15.4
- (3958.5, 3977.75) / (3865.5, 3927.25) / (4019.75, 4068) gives 8.2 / 8.78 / 14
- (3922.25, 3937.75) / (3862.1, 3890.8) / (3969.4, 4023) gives 7.1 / 7.14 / 13.3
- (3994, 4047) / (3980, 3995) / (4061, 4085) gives -0.7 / 14.3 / 13.7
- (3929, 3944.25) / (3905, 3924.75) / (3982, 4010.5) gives 8.7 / 10.1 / 14.2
